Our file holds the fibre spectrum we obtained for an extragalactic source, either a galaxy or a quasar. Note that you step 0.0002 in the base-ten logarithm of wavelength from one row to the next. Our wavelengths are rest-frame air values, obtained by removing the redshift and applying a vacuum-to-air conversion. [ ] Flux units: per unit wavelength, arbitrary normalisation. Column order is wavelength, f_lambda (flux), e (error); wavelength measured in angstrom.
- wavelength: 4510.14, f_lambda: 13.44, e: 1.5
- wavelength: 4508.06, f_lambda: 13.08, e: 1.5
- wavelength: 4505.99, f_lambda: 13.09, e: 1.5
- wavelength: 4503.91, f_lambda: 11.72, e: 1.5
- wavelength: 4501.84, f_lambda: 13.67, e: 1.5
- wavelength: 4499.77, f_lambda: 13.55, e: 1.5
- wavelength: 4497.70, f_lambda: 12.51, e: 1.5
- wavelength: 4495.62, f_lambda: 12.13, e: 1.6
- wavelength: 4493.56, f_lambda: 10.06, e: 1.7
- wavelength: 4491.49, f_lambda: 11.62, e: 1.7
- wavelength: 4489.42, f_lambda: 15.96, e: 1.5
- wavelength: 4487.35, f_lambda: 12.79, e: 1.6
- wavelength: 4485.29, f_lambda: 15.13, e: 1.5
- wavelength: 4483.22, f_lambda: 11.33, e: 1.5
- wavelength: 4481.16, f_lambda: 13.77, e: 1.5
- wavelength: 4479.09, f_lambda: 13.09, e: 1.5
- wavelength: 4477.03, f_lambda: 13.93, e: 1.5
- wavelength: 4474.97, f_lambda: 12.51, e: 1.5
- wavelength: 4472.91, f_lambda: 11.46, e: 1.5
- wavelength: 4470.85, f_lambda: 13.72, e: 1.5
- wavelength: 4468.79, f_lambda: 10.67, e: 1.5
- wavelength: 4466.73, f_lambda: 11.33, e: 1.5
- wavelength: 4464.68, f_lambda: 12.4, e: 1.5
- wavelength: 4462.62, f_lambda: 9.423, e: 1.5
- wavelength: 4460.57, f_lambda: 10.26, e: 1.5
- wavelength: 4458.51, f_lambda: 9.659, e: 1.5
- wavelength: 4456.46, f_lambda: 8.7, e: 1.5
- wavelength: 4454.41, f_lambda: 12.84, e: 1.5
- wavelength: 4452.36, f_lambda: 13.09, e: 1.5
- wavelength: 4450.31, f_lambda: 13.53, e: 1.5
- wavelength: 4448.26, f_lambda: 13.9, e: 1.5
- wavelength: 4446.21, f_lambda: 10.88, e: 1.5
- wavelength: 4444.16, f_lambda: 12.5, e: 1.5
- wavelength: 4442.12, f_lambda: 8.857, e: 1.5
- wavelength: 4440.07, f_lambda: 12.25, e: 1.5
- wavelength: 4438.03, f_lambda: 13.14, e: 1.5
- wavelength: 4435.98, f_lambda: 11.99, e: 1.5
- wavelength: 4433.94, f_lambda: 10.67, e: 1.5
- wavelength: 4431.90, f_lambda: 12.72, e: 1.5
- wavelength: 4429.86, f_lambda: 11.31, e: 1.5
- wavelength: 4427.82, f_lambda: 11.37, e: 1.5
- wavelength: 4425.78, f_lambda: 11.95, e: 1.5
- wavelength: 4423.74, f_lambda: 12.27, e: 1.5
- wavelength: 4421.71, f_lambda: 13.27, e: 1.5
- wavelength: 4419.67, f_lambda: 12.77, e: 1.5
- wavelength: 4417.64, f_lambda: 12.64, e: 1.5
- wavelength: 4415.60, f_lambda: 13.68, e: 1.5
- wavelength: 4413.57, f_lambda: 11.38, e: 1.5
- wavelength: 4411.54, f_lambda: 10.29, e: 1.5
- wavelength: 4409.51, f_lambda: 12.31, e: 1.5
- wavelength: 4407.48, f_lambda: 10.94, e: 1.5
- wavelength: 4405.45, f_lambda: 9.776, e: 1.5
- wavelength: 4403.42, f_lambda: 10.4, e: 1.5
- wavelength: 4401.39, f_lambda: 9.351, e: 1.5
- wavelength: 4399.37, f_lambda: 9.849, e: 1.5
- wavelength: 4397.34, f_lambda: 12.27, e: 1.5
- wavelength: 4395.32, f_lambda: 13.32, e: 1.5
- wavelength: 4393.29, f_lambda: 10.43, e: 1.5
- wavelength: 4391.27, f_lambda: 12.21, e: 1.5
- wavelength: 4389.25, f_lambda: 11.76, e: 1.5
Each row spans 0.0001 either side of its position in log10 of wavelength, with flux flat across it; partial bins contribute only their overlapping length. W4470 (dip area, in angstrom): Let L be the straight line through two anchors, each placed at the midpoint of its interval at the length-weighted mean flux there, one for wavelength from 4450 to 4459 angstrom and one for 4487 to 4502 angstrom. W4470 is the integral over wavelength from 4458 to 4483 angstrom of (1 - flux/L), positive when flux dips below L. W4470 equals 0.3 angstrom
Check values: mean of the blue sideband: 11.5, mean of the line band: 11.9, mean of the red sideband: 12.7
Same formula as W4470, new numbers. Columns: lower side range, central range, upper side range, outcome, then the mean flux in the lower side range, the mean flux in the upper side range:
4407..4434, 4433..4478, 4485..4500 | 2.6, 12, 12.8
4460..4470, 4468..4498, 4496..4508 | -2.3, 10.9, 12.9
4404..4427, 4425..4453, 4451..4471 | -1.2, 11.9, 11.1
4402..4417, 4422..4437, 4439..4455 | -0.1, 11.2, 12.2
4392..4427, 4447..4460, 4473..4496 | 0.5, 11.6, 12.9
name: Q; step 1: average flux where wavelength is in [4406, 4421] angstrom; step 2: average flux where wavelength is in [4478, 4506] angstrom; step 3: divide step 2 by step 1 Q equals 1.08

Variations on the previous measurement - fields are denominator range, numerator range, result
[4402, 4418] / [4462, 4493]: 1.11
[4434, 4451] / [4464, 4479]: 1.03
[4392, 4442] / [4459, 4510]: 1.07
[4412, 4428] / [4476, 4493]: 1.08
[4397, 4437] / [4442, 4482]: 1.03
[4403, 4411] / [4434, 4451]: 1.11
